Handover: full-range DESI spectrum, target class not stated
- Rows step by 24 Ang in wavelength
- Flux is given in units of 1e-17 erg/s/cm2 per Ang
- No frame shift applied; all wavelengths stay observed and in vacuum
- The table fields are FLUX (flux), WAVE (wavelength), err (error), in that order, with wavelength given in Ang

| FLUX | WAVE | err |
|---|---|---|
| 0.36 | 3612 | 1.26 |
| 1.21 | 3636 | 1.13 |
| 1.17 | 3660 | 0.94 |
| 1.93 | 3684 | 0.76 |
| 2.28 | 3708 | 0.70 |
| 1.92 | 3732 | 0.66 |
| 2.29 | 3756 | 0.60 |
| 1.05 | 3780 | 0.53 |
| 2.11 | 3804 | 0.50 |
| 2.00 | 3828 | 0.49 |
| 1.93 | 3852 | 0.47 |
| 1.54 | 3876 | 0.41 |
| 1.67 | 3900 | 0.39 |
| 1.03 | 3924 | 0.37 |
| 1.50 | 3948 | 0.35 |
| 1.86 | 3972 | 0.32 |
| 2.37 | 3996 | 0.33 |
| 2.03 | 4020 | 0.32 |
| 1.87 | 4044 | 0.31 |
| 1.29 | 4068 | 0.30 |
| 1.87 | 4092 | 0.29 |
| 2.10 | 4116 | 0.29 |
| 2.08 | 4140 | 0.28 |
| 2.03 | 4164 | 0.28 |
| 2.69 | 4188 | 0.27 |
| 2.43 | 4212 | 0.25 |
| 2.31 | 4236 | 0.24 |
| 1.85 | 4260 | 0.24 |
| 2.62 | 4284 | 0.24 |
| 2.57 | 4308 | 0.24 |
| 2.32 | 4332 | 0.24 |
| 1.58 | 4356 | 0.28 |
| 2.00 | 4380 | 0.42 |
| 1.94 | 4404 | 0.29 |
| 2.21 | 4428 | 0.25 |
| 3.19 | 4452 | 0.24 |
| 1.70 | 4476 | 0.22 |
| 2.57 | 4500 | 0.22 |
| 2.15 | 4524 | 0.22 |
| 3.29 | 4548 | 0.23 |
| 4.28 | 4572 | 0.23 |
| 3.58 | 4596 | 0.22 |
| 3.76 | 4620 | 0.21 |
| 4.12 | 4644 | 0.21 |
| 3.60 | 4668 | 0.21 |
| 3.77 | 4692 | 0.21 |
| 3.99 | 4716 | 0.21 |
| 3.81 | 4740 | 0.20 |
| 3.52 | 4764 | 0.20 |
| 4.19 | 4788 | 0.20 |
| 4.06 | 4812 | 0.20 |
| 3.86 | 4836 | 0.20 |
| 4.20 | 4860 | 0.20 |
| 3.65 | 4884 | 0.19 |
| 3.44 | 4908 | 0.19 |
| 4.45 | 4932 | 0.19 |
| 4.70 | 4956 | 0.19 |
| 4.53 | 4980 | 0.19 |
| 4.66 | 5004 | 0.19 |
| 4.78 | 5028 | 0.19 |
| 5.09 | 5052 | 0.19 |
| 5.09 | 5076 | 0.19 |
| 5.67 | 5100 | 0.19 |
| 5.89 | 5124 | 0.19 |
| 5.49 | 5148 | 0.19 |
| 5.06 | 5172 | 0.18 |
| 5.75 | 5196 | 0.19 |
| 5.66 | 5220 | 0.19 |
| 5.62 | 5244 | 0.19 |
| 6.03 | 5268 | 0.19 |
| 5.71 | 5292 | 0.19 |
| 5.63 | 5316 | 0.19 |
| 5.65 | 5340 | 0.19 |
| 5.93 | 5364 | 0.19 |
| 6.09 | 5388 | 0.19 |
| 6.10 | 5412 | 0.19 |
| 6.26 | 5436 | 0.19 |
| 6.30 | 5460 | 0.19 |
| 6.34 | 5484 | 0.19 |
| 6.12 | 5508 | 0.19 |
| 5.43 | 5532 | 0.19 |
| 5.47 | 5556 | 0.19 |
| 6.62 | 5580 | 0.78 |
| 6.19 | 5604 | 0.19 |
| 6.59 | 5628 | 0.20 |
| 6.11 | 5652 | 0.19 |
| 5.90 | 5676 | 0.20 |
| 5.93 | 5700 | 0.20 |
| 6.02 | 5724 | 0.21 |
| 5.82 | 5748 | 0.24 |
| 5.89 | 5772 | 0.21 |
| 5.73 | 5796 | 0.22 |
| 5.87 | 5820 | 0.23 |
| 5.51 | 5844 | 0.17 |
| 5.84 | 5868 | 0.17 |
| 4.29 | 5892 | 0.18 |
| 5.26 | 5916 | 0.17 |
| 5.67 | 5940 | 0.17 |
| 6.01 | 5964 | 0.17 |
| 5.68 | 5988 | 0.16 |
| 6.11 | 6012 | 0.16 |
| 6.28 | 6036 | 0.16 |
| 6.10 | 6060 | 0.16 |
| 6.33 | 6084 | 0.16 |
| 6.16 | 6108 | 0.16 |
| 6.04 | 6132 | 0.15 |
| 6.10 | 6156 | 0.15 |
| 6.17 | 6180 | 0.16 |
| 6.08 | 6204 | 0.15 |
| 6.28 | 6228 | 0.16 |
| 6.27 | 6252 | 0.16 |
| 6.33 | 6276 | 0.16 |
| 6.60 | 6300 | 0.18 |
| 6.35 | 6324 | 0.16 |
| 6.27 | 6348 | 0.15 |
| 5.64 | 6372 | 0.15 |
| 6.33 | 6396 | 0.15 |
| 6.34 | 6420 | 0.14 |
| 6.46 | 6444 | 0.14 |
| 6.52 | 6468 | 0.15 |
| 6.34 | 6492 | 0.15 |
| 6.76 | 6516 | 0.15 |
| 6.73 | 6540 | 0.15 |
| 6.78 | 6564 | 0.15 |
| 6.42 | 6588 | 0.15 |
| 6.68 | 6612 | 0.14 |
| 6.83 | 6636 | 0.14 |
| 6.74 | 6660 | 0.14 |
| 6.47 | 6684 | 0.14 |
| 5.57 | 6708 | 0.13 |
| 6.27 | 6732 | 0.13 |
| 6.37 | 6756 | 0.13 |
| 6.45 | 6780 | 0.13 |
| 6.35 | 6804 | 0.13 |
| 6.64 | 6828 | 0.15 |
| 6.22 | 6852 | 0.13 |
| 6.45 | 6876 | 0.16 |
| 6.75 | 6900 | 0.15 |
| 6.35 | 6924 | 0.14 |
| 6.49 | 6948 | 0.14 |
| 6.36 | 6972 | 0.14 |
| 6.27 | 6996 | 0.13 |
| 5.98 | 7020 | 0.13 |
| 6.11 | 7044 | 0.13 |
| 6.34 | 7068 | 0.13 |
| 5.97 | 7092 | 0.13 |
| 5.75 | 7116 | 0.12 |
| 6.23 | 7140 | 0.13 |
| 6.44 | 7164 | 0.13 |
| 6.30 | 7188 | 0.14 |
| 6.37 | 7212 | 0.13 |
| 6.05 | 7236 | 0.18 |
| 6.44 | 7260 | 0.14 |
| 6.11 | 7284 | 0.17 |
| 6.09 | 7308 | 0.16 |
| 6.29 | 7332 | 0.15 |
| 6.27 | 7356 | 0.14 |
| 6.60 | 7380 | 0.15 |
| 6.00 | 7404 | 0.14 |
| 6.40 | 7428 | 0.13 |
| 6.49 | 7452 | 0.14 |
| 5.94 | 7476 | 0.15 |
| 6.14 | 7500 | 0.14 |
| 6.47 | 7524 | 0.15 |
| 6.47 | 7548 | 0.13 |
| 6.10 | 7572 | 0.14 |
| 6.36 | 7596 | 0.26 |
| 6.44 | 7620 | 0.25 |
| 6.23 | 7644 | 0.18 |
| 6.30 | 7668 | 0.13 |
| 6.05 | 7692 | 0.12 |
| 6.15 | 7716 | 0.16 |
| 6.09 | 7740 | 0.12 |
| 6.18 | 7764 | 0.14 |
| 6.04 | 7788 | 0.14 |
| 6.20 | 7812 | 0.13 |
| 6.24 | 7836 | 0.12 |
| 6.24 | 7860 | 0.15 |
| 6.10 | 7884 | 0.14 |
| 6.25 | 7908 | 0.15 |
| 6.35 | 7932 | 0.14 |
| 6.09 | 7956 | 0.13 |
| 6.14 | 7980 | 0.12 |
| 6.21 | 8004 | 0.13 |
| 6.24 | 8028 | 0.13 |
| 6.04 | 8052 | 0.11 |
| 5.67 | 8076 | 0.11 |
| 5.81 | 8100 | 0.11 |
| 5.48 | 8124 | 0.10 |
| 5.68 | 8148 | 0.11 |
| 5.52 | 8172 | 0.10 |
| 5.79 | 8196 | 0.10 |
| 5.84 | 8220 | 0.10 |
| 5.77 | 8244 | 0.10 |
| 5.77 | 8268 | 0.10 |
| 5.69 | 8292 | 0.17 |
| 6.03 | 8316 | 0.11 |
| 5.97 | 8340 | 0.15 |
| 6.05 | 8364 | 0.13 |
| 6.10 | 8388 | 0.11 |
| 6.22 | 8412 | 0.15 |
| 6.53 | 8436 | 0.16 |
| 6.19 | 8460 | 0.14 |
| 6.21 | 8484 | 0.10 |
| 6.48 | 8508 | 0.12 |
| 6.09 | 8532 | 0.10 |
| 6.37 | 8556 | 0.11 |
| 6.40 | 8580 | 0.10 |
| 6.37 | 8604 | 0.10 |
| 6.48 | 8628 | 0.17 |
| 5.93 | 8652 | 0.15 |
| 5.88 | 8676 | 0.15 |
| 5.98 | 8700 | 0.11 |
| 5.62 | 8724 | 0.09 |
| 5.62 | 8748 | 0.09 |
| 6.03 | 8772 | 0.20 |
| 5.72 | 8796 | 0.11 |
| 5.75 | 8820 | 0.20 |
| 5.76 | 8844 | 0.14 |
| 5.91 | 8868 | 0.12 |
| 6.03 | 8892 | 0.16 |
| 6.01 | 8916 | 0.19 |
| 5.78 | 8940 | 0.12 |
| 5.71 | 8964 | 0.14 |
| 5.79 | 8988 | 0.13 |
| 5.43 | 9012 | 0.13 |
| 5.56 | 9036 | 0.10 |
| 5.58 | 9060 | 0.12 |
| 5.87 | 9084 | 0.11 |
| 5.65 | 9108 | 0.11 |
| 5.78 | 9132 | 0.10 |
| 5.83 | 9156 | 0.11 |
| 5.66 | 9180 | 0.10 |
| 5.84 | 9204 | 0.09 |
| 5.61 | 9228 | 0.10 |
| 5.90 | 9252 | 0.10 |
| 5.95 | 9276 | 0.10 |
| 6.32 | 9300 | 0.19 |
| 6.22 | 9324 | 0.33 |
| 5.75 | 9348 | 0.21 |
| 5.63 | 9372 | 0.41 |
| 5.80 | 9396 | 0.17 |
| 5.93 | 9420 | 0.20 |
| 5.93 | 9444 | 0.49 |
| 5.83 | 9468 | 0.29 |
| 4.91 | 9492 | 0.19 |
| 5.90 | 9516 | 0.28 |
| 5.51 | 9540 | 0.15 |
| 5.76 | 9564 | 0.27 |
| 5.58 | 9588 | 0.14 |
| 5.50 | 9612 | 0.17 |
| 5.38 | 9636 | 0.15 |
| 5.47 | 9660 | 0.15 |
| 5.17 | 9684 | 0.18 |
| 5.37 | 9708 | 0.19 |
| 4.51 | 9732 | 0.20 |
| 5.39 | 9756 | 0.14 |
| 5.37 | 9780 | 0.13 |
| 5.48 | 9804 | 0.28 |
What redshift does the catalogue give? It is 0.14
